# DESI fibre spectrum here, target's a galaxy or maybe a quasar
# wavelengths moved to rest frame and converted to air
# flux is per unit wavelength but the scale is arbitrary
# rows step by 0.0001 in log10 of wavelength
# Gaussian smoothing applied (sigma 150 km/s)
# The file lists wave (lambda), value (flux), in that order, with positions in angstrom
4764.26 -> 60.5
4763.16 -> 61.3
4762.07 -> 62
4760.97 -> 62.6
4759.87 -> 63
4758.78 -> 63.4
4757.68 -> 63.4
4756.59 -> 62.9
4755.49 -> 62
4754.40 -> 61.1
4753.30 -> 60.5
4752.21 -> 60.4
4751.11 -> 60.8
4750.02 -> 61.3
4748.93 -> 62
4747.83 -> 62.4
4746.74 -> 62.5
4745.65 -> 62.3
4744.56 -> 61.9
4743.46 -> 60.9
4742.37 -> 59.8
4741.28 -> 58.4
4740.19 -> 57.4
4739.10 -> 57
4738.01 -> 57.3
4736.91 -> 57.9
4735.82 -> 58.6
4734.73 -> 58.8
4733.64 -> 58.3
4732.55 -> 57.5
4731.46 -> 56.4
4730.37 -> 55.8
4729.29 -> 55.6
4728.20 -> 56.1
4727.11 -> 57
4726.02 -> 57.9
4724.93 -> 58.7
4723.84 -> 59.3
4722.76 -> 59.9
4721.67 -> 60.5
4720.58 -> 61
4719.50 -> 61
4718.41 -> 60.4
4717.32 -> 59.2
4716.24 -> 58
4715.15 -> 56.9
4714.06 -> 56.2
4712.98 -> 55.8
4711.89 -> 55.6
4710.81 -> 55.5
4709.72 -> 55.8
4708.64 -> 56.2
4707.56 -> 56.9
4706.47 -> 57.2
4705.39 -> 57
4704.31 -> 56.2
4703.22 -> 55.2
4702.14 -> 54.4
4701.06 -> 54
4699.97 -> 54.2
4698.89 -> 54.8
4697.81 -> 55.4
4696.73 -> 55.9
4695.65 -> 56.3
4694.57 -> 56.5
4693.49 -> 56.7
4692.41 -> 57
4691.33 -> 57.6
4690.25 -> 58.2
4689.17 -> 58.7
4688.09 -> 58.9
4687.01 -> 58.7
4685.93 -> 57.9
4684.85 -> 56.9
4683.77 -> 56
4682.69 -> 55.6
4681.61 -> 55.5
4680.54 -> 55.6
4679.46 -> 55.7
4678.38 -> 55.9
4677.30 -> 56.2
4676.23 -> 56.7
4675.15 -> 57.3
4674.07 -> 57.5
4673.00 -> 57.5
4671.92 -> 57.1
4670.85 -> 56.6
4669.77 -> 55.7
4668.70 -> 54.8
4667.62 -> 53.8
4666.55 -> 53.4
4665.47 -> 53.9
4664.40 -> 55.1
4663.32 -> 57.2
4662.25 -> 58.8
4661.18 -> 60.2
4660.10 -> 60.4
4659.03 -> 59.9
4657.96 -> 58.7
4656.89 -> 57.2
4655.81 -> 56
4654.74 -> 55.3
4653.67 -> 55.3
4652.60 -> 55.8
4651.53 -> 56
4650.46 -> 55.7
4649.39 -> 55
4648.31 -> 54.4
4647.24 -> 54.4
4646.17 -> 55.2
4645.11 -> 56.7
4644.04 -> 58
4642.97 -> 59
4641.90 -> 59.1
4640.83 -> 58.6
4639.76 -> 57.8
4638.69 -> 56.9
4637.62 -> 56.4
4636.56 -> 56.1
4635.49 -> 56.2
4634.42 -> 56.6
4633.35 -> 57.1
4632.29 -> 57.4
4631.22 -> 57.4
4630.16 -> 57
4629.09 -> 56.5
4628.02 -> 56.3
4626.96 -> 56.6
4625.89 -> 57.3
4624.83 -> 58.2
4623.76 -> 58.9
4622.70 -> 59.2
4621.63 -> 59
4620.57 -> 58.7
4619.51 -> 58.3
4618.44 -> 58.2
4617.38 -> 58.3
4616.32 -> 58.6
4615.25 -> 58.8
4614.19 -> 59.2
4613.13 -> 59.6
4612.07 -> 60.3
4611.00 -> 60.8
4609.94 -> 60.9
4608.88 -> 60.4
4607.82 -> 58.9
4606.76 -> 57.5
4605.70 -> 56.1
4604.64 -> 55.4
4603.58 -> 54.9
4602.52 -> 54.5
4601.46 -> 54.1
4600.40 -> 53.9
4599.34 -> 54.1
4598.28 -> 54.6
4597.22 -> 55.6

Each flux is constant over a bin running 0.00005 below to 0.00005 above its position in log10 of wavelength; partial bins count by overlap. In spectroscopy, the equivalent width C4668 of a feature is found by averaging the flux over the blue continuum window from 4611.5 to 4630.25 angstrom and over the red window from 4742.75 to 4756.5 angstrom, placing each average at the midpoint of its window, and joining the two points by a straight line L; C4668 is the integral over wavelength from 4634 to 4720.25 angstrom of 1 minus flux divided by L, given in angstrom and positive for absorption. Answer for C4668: 4.4 angstrom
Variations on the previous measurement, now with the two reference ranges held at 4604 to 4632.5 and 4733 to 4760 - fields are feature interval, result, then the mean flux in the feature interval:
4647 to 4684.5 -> 1.78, 56.3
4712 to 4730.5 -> 0.59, 58.2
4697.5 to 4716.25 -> 1.27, 55.8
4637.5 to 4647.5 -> 0.24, 57.3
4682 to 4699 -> 0.73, 57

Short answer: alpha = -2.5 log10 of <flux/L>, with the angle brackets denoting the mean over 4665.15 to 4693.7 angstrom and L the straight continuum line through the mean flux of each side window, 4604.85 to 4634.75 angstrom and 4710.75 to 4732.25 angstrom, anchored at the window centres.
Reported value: 0.03 mag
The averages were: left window 58.3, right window 57.9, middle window 56.5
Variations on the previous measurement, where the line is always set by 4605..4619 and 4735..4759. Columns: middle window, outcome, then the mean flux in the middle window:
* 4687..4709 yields 0.07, 56.4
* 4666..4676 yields 0.07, 56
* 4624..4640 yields 0.04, 56.9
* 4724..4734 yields 0.06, 57.1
